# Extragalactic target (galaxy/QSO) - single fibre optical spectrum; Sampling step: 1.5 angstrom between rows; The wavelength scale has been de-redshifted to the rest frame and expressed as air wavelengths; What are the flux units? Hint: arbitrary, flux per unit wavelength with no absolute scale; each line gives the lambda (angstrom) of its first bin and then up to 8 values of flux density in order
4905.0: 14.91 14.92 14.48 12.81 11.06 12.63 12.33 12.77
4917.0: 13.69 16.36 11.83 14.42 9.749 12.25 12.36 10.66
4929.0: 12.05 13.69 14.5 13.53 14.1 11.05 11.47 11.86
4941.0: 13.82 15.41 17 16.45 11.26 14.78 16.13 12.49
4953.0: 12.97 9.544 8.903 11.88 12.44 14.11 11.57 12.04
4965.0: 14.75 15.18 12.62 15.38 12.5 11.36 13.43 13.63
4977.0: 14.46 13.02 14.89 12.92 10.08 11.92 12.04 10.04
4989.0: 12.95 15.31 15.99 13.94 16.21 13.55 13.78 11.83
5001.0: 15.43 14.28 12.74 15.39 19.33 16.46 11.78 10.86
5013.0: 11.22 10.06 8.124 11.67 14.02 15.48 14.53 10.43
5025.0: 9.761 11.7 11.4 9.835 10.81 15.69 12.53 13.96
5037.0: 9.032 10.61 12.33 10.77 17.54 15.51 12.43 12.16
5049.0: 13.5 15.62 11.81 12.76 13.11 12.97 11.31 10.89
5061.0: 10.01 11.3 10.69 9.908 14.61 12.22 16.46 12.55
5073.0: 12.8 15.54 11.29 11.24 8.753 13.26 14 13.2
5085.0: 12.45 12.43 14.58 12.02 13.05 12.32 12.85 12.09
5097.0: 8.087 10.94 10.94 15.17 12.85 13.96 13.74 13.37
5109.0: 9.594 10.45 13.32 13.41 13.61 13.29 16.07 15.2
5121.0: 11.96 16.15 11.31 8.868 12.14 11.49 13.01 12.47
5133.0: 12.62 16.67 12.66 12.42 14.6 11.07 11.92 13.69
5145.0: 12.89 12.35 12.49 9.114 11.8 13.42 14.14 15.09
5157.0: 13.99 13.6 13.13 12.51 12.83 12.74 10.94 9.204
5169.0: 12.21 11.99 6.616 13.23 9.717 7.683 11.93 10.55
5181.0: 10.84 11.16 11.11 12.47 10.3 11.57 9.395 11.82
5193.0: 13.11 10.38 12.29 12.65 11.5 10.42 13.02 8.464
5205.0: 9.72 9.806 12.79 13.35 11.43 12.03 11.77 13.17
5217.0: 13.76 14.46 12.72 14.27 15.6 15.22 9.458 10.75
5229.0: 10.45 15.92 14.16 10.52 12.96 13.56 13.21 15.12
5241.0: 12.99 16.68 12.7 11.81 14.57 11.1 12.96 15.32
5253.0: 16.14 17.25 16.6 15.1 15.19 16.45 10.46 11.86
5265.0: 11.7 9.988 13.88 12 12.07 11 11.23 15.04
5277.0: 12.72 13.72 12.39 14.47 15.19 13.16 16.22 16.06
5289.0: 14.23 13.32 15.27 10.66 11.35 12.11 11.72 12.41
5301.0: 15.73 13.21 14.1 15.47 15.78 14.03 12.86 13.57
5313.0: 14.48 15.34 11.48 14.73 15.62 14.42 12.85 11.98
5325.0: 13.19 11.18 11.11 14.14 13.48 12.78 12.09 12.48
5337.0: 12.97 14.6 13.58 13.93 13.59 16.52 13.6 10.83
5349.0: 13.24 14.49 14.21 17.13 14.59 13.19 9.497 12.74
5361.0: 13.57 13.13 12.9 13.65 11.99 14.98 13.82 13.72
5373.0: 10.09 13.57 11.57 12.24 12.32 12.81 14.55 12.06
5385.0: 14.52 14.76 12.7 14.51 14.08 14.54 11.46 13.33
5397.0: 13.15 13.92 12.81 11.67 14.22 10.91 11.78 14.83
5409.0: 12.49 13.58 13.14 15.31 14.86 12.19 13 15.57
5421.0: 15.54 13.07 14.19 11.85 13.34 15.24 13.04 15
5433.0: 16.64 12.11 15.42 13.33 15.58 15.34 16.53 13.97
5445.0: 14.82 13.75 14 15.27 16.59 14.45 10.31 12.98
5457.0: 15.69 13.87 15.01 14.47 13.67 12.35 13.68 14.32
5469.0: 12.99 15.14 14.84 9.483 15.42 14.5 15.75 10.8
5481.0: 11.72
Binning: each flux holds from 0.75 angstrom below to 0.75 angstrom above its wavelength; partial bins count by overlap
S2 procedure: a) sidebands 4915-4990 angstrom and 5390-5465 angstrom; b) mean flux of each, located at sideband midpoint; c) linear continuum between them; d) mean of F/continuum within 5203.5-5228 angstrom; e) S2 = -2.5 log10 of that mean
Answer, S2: 0.090 mag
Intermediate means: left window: 13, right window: 13.9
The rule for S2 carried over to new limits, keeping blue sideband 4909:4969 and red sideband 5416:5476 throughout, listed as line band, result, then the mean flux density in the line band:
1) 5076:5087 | 0.100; 12.1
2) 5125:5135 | 0.080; 12.5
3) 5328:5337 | 0.083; 12.8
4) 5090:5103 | 0.115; 12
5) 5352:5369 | 0.040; 13.4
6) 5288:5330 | 0.028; 13.5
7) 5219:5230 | 0.071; 12.8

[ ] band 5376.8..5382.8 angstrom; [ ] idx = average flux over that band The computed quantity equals 13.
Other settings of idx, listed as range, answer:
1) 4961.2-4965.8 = 12.8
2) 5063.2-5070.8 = 12.8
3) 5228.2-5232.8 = 13.4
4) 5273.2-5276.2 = 13.1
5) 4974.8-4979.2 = 13.7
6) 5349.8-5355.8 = 15.1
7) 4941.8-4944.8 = 16.2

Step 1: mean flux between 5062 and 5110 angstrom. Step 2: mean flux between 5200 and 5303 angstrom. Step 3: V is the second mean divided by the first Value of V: 1.06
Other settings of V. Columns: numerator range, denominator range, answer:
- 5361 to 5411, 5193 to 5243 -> 1.04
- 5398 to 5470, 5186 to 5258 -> 1.09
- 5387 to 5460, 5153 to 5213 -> 1.20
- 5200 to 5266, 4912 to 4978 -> 1.00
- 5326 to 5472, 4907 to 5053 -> 1.05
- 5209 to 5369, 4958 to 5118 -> 1.05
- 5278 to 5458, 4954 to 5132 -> 1.07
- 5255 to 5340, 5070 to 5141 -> 1.06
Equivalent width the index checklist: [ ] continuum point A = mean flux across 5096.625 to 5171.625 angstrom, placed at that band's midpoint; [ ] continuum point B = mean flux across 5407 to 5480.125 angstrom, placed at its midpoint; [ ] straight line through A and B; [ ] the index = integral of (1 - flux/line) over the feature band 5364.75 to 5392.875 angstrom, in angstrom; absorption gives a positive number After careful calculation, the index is 1.0 angstrom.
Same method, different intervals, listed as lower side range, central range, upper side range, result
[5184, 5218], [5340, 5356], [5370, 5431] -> -1.60 angstrom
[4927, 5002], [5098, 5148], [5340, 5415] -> 1.54 angstrom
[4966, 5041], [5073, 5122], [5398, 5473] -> 1.74 angstrom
